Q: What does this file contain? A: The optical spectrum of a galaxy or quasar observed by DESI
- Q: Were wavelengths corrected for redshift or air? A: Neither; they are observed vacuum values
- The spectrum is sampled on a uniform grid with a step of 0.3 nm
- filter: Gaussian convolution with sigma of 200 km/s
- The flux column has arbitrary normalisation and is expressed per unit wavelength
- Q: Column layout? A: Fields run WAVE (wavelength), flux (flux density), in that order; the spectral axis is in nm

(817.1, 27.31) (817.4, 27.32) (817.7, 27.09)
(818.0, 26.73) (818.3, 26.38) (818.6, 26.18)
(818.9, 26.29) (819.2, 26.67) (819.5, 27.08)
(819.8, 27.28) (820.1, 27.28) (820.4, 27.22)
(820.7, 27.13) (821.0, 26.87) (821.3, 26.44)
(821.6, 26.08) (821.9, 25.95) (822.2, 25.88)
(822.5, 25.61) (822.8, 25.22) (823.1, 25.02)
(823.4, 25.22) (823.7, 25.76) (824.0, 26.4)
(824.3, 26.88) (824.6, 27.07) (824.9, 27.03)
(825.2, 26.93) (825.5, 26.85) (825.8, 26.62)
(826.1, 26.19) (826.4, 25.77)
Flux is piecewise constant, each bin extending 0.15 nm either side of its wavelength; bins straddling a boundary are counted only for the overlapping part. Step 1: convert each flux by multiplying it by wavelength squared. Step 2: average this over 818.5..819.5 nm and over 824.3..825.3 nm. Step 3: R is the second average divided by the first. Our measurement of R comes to 1.03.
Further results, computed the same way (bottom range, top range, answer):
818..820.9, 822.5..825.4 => 0.99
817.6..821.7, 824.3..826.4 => 1.01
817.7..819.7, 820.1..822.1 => 1.01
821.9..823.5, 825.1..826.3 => 1.05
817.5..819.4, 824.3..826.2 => 1.02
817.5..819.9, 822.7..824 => 0.96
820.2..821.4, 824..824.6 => 1.00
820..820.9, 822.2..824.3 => 0.95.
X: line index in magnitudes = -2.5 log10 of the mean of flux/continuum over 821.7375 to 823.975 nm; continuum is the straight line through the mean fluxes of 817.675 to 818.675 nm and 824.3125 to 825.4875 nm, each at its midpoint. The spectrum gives 0.05 mag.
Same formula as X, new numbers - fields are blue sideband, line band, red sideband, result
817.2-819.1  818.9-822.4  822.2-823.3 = -0.03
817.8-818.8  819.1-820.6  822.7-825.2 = -0.03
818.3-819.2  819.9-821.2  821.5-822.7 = -0.04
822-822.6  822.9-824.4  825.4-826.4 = 0.01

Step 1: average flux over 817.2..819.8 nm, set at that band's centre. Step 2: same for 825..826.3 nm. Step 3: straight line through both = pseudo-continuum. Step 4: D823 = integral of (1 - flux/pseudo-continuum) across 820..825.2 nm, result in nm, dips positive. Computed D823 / 0.07 nm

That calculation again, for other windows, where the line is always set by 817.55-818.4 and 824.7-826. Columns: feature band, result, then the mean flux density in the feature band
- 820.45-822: 0.014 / 26.6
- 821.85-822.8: 0.039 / 25.7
